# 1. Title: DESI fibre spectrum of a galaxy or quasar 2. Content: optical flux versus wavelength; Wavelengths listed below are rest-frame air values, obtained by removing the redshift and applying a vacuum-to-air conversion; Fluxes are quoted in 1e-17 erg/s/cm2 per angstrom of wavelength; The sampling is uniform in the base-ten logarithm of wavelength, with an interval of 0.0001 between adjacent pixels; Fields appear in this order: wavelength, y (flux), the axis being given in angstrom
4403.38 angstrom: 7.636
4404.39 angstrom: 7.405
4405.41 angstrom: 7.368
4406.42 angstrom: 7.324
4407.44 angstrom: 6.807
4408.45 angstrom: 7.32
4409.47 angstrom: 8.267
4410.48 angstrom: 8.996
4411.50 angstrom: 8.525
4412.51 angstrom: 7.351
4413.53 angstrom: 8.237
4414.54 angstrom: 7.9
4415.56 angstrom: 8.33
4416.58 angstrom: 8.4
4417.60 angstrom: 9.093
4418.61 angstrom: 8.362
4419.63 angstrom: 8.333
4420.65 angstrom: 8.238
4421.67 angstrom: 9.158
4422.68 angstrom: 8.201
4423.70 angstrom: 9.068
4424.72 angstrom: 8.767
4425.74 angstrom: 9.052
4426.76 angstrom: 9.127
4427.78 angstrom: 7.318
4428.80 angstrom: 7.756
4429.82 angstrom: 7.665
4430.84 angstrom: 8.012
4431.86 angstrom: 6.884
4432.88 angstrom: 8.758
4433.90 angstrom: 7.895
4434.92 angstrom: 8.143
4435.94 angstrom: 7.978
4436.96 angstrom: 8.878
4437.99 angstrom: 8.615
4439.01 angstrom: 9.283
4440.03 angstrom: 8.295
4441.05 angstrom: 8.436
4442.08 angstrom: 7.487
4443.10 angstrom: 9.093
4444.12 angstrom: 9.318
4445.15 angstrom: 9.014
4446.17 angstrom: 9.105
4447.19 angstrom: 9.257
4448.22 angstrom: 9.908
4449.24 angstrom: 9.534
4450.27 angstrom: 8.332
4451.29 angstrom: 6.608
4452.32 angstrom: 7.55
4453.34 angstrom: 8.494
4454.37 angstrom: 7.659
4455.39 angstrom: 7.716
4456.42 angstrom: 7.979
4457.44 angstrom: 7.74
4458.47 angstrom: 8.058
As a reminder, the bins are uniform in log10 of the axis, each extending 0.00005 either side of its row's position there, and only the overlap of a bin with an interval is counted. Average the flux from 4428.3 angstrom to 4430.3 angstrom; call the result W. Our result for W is 7.71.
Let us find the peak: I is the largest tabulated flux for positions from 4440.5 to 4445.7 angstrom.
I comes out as 9.318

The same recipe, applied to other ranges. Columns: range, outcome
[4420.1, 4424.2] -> 9.158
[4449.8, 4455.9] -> 8.494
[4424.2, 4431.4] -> 9.127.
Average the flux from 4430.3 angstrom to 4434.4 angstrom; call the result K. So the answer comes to 7.89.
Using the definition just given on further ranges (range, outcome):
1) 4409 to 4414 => 8.28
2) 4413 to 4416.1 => 8.14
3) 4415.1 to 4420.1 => 8.5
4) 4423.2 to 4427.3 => 8.98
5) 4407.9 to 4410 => 7.81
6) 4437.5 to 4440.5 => 8.75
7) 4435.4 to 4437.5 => 8.4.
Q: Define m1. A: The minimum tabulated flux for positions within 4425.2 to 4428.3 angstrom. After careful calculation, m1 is 7.318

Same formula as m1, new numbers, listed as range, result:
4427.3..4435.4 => 6.884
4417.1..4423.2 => 8.201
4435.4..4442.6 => 7.487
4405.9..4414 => 6.807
